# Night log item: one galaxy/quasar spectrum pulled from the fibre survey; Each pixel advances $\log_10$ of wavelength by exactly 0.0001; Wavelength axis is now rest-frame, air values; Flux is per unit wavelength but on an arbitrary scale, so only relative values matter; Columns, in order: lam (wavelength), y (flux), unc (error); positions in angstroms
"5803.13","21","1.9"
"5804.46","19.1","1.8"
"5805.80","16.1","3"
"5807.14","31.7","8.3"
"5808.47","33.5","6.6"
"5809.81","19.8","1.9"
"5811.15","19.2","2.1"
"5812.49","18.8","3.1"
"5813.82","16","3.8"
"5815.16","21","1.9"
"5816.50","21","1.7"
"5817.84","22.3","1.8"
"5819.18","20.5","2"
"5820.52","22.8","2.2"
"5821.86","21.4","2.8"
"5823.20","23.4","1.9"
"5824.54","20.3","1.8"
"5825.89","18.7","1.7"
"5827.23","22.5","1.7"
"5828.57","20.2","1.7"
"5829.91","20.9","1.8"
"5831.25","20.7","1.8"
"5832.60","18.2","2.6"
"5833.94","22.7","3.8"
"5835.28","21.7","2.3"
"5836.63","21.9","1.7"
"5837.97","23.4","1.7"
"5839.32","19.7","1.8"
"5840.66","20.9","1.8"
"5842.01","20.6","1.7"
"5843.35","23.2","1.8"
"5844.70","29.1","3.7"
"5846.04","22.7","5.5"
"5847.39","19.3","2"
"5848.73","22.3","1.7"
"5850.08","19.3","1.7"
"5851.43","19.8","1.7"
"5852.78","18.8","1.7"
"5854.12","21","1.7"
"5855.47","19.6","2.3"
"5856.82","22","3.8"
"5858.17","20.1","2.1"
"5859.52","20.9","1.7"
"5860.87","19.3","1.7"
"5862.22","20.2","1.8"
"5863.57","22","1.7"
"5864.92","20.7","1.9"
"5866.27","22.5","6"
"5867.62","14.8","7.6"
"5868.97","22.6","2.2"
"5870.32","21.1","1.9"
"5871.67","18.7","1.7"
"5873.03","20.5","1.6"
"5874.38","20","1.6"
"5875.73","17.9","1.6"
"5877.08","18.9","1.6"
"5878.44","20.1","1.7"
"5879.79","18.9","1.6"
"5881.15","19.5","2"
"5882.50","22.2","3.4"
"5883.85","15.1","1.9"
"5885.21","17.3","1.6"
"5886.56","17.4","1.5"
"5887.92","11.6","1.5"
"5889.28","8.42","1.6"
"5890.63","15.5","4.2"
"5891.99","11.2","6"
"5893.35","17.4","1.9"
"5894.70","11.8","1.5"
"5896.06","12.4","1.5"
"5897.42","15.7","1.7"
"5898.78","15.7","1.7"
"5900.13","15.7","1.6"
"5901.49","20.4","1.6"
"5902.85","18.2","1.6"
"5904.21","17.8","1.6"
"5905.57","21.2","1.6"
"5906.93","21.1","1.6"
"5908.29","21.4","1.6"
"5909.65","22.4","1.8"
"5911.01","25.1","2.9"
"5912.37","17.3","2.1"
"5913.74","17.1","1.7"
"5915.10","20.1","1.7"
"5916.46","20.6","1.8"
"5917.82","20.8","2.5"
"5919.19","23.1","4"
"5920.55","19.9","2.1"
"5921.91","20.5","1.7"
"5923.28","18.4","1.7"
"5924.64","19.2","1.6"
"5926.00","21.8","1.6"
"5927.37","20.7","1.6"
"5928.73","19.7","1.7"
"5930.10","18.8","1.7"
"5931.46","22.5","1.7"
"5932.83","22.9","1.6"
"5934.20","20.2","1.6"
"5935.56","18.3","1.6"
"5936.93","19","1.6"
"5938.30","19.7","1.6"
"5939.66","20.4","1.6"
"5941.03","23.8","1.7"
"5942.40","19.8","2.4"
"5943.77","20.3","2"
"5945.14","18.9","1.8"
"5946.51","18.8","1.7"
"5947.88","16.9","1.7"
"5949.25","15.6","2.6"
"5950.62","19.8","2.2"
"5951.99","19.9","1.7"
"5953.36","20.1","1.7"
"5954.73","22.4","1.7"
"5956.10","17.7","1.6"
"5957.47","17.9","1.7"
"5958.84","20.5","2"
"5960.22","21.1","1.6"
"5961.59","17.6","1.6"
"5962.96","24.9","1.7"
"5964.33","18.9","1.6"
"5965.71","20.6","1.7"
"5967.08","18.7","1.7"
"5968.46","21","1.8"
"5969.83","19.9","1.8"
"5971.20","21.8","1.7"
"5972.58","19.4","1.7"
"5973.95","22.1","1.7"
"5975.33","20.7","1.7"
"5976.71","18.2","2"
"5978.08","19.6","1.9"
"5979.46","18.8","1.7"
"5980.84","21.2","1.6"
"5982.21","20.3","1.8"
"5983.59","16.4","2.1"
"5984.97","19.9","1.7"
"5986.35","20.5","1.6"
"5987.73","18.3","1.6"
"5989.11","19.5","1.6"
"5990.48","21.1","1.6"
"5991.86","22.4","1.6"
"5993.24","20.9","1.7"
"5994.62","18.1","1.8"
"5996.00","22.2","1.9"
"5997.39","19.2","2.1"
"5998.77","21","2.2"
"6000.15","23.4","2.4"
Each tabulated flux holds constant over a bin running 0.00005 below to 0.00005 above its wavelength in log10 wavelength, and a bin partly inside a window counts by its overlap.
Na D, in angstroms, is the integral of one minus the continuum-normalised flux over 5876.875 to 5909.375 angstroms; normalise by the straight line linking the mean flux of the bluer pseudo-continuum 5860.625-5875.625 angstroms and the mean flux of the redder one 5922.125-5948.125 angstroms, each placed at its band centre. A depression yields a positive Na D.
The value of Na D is 5.19 angstroms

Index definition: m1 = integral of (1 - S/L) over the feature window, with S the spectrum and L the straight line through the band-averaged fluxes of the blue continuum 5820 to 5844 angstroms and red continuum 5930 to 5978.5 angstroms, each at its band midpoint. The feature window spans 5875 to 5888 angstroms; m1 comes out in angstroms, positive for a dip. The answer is 1.6 angstroms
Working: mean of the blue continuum 21.3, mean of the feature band 18.2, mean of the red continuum 20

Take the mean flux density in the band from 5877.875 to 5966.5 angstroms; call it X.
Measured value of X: 18.9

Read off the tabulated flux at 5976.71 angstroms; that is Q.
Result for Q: 18.2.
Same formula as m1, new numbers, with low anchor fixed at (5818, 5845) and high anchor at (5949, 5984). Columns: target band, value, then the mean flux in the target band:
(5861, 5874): 0.5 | 20.3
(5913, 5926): 0.3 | 20.1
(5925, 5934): -0.3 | 20.9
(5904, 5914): 0.0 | 20.7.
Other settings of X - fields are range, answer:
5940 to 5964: 19.8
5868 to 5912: 17.9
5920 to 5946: 20.2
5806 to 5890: 20.5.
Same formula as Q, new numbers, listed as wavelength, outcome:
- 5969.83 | 19.9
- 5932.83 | 22.9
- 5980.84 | 21.2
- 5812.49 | 18.8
